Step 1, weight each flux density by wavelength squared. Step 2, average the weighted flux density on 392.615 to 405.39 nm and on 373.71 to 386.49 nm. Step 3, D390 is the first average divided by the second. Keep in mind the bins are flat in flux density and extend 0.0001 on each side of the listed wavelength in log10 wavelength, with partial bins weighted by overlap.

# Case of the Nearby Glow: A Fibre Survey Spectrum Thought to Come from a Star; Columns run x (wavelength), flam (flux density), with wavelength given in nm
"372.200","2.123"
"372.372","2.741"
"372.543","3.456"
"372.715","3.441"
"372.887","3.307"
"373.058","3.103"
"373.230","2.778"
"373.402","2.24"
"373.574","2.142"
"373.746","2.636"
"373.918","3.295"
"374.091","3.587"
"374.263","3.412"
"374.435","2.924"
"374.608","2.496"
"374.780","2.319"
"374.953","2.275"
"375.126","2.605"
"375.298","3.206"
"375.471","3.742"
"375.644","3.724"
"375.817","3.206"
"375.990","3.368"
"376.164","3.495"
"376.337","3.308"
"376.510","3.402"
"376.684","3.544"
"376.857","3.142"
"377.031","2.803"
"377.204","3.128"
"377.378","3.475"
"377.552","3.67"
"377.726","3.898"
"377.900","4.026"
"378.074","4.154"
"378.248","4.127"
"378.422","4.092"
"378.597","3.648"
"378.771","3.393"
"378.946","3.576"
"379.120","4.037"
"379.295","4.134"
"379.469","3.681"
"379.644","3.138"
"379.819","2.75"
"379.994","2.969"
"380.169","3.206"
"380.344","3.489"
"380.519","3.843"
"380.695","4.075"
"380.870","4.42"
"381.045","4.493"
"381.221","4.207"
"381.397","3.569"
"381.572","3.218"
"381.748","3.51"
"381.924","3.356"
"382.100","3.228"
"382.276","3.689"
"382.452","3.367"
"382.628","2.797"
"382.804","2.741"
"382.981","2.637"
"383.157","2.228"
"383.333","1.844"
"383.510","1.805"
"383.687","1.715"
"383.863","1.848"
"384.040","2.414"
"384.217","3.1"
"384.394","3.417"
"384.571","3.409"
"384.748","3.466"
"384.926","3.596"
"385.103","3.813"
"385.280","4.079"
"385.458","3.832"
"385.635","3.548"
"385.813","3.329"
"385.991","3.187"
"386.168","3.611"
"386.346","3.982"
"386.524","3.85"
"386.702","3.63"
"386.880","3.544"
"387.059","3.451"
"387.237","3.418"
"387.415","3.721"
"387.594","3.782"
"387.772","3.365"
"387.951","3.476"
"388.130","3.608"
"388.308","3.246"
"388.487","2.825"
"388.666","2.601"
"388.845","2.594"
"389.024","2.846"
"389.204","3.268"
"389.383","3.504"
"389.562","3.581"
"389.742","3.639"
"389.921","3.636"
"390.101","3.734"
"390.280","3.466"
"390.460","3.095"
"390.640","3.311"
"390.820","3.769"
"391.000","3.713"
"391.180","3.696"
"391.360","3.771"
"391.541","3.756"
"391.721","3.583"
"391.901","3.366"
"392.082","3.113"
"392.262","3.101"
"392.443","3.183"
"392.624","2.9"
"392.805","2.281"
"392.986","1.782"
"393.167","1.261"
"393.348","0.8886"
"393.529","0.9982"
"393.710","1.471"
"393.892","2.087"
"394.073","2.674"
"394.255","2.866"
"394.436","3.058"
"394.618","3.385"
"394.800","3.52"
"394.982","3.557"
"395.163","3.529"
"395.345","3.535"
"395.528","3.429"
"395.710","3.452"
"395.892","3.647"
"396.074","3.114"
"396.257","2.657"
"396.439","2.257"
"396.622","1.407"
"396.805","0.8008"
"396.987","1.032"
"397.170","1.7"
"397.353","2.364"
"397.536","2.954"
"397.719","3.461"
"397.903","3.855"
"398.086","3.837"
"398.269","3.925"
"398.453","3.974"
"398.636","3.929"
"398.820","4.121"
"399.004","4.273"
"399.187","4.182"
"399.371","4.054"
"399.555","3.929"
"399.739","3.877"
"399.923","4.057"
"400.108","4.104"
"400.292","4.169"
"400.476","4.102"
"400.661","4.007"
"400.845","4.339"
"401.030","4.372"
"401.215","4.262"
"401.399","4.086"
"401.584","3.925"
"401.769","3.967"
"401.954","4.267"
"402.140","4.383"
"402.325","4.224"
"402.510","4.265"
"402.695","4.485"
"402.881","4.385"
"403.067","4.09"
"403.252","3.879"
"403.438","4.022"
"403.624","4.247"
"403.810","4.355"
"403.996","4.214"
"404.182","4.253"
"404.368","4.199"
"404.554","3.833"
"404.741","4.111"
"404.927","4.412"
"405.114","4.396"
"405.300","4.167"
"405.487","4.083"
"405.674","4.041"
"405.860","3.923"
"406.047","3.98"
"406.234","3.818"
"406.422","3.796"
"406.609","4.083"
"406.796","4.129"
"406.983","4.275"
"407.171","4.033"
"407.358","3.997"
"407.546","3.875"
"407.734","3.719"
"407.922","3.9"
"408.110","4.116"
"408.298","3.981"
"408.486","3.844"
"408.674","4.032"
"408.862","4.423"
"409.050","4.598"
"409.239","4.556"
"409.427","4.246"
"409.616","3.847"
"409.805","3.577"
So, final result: 1.2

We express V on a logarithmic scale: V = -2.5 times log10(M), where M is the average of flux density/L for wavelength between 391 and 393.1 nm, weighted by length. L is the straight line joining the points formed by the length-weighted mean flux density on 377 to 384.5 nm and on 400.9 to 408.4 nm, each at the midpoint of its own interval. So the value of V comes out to 0.18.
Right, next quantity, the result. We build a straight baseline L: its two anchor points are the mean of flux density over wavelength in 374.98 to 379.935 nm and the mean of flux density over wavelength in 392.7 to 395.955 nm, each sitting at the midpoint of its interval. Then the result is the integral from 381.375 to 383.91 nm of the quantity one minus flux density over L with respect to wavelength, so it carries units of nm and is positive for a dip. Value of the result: 0.373 nm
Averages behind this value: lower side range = 3.5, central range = 2.76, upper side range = 2.63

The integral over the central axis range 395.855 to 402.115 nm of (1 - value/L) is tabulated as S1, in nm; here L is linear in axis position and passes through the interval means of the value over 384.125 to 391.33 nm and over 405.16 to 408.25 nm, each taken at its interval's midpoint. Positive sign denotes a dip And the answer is 0.47 nm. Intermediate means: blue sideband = 3.47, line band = 3.51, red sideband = 4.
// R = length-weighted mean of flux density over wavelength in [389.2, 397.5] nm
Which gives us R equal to 2.86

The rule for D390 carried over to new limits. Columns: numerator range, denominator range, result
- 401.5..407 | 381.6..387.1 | 1.45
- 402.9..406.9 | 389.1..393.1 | 1.33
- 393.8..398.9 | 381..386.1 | 1.02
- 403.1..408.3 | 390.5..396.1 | 1.46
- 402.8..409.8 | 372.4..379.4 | 1.45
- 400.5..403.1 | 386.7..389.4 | 1.38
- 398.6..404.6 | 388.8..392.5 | 1.28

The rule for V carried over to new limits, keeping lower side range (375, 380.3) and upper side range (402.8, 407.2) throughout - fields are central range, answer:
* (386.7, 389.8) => 0.12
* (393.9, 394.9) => 0.27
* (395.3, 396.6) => 0.27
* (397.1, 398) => 0.33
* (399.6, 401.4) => -0.03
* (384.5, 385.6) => -0.01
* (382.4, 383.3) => 0.32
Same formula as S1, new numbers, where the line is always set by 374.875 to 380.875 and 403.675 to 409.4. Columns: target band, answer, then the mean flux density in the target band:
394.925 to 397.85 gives 0.91 nm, 2.69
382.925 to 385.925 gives 0.57 nm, 2.95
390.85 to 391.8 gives 0.02 nm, 3.71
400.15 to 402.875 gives -0.14 nm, 4.21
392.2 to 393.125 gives 0.30 nm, 2.56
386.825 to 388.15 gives 0.06 nm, 3.54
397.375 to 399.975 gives 0.06 nm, 3.84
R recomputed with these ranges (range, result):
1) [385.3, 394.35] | 3.14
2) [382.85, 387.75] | 3.19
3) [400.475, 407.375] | 4.14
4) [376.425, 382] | 3.63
